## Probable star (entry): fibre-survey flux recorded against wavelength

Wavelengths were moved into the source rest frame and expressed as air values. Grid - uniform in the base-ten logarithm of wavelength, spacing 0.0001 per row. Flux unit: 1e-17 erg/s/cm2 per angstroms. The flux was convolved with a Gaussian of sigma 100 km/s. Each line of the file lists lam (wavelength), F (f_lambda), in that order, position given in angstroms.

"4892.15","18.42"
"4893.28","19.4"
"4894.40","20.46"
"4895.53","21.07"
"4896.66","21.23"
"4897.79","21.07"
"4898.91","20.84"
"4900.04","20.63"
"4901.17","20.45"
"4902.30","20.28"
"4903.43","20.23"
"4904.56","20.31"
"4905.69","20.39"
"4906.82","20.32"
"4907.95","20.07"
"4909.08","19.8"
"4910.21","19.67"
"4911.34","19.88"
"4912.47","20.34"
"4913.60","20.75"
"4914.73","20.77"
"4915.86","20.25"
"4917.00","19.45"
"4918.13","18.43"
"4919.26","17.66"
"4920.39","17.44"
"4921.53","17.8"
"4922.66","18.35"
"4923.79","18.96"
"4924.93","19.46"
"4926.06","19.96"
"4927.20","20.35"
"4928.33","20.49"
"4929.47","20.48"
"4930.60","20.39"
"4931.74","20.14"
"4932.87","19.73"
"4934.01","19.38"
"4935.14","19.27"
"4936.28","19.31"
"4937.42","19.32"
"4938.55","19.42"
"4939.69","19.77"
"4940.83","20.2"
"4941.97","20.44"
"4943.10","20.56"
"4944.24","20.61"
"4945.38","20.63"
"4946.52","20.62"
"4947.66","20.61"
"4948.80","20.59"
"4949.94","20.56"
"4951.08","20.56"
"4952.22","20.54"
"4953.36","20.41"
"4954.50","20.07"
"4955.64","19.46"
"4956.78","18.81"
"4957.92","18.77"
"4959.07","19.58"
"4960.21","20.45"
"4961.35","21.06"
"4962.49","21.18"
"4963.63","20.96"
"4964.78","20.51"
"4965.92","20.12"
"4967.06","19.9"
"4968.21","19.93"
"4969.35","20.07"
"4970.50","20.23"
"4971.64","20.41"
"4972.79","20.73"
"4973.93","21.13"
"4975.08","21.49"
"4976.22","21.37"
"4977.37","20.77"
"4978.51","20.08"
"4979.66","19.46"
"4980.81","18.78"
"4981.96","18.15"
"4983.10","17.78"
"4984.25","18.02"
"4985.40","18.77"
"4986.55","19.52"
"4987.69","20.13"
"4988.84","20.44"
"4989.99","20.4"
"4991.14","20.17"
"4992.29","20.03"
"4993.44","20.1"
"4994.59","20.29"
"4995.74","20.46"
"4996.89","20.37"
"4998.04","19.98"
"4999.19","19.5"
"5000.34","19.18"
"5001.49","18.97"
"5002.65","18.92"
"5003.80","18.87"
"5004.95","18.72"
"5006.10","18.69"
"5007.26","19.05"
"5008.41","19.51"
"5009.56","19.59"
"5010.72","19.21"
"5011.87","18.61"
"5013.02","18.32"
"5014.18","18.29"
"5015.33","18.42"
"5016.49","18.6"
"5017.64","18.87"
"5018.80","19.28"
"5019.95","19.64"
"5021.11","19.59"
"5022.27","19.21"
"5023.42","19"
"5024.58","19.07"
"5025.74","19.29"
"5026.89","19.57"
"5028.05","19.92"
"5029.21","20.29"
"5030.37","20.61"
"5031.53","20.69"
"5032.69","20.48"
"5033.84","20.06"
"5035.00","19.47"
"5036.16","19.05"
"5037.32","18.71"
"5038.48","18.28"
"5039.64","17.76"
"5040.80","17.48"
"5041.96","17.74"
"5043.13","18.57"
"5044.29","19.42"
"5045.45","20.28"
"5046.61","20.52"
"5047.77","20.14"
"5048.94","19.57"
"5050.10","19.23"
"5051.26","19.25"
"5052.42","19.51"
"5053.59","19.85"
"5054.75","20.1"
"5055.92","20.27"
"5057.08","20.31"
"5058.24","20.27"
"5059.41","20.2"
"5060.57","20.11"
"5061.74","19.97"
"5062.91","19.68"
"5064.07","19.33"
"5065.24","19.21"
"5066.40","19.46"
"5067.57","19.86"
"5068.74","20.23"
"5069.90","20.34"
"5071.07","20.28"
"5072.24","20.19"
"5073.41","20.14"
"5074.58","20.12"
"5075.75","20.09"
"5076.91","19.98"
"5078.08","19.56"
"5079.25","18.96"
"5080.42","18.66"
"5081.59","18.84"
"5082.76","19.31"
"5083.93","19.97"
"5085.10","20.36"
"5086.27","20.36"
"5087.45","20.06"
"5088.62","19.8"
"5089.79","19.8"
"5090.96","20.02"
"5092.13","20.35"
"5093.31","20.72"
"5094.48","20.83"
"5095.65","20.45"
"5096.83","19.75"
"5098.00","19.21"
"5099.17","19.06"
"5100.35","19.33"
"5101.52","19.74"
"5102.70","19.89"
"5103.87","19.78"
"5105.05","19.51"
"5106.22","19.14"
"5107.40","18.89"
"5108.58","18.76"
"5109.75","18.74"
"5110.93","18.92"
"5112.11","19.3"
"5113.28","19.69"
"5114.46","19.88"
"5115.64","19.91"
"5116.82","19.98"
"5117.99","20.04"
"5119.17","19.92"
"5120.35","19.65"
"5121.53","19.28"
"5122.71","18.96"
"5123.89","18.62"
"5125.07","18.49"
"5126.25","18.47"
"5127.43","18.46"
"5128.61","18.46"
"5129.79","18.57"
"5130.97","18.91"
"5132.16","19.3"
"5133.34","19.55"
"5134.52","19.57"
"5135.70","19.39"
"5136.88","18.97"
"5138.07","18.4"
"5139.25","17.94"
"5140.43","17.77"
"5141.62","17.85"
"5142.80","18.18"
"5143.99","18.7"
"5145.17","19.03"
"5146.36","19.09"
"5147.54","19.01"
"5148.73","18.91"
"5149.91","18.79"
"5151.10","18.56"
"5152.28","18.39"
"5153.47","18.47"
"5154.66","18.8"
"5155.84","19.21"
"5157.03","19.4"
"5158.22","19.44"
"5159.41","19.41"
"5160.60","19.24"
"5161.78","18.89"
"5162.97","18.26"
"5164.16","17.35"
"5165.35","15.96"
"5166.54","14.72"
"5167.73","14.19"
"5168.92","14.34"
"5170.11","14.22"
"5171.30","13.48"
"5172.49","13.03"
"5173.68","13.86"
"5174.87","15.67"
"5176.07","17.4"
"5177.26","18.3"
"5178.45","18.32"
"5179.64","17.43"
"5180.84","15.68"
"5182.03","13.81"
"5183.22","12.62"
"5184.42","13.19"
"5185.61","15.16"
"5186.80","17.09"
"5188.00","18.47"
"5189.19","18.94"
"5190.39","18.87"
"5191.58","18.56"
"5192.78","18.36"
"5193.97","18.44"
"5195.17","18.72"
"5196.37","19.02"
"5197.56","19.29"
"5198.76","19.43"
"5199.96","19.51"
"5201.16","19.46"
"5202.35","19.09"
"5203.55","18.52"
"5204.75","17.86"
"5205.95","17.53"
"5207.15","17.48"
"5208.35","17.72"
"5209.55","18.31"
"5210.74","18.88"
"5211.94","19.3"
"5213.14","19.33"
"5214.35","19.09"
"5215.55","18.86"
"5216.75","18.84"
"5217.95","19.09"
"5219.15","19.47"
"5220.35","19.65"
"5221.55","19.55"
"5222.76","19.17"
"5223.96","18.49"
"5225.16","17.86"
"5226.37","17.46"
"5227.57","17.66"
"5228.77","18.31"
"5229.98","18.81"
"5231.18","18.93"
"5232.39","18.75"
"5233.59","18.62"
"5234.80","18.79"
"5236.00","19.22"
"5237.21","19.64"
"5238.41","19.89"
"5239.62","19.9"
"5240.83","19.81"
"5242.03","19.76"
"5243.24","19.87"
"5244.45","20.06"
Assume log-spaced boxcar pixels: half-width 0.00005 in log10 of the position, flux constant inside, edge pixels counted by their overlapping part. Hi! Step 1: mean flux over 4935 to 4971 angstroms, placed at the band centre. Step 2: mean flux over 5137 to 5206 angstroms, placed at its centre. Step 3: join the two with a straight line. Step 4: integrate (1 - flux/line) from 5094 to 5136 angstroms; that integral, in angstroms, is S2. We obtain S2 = -2.6 angstroms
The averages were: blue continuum 20.1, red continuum 17.6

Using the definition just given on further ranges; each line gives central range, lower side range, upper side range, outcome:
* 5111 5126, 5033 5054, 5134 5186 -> -1.26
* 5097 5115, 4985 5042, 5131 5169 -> -0.64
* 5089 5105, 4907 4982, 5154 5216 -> -1.33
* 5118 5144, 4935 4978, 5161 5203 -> -1.76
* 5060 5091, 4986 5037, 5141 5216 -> -1.65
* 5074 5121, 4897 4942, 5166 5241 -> -2.93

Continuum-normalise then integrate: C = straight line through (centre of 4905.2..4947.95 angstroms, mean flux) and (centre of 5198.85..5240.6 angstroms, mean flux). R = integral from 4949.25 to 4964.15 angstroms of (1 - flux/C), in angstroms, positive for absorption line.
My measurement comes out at -0.4 angstroms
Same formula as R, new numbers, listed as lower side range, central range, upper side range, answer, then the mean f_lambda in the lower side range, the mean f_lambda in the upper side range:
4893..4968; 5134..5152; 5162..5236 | -0.6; 20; 17.6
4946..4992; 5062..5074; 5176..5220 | -0.4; 20.1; 18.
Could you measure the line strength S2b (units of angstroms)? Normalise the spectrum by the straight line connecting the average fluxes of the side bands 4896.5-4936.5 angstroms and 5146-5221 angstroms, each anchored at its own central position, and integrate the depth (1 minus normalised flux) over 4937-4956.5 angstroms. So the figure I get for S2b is -0.6 angstroms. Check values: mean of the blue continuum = 19.8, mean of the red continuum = 17.7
